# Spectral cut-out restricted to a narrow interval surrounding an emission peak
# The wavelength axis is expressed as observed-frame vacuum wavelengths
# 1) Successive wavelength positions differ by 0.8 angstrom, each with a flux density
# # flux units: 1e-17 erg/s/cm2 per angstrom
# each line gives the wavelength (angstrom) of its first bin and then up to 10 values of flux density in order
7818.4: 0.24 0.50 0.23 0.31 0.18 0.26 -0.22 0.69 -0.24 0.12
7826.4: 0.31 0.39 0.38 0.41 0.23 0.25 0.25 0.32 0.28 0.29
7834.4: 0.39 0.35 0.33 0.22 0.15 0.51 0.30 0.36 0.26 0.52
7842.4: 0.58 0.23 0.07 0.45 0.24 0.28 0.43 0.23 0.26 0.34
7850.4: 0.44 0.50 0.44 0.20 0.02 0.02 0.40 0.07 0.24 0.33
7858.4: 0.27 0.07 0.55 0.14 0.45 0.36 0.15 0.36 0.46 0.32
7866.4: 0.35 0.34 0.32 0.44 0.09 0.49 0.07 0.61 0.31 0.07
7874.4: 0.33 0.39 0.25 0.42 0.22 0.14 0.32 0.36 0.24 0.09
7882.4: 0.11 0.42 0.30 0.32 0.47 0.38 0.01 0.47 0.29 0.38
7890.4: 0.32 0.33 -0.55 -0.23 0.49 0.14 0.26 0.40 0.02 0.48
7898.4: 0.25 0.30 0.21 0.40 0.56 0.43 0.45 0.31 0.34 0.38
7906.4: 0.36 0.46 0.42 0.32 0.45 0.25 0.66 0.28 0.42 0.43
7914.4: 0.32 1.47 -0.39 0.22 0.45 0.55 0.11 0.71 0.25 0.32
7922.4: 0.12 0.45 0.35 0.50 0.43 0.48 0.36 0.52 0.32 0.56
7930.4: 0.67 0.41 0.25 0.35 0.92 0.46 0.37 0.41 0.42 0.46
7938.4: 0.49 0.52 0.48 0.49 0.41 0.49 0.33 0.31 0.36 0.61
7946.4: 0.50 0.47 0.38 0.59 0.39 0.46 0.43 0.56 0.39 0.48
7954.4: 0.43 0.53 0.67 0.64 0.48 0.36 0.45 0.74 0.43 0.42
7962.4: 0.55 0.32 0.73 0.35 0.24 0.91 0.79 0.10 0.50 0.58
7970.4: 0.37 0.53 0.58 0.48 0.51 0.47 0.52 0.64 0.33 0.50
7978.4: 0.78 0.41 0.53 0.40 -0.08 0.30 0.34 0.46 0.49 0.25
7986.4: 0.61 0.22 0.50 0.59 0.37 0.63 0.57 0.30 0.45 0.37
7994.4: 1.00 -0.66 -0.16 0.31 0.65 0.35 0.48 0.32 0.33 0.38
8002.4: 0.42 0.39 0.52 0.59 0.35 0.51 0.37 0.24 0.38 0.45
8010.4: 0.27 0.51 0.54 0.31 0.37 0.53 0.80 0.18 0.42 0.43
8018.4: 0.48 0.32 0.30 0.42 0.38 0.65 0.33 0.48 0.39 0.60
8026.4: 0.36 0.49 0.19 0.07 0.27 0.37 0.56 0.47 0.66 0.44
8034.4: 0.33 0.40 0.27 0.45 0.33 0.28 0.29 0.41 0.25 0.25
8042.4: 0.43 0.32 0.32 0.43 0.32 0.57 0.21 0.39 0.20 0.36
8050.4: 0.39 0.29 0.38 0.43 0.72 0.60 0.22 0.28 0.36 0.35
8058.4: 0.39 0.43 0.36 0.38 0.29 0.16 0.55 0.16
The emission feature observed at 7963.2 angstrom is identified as Mg II 2798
